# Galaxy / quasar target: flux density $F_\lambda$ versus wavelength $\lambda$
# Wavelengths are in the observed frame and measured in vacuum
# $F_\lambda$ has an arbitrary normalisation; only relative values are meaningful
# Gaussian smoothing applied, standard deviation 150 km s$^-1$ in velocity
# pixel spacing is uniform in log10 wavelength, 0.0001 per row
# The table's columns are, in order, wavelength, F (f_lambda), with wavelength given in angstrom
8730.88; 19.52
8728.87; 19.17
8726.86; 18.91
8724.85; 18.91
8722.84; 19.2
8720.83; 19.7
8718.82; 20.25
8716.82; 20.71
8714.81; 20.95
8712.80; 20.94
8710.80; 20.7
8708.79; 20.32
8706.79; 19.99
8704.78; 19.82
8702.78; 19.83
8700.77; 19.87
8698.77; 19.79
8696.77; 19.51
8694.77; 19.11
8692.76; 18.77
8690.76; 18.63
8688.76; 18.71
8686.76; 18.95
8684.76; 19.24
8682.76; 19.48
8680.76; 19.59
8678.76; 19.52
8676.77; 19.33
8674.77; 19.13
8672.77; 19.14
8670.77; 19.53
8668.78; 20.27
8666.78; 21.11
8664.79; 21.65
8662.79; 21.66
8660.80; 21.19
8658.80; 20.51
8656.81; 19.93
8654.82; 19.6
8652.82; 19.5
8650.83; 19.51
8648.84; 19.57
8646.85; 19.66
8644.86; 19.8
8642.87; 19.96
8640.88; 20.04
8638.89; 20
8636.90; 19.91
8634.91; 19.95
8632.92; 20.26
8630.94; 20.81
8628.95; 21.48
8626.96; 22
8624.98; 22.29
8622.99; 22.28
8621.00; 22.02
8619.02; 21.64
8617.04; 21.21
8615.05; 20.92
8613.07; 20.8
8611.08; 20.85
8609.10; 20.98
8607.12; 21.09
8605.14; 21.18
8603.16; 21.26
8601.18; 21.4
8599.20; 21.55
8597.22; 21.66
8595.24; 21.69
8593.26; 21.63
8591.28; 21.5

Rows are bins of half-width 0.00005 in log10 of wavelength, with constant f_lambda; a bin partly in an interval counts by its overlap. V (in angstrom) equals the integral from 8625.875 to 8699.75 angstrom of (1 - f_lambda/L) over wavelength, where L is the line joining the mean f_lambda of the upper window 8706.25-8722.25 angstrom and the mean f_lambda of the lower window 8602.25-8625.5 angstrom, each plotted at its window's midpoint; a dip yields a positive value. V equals 3.5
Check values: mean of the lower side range 21.4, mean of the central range 19.9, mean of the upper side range 20.4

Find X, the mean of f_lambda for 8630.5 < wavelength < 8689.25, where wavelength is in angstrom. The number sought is 19.9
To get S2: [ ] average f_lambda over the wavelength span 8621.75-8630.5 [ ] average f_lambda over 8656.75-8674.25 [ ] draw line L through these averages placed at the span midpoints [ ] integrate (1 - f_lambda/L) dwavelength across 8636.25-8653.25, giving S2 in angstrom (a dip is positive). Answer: 1.2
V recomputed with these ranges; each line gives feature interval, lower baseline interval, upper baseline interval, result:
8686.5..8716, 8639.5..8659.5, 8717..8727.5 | -0.2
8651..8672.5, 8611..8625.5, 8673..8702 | -0.3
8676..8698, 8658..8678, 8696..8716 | 1.2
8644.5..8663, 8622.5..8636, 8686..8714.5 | 0.6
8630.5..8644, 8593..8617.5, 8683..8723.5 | 0.4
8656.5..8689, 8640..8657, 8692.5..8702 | -0.6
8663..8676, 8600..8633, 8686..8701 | -0.2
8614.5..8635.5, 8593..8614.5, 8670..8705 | -0.6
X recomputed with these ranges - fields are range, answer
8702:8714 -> 20.3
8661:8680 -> 20.2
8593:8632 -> 21.4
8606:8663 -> 20.7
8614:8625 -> 21.7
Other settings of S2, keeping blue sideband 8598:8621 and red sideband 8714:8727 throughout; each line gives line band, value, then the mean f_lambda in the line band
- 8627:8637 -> 0.1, 20.7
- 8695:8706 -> 0.2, 19.7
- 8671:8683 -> 0.6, 19.4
